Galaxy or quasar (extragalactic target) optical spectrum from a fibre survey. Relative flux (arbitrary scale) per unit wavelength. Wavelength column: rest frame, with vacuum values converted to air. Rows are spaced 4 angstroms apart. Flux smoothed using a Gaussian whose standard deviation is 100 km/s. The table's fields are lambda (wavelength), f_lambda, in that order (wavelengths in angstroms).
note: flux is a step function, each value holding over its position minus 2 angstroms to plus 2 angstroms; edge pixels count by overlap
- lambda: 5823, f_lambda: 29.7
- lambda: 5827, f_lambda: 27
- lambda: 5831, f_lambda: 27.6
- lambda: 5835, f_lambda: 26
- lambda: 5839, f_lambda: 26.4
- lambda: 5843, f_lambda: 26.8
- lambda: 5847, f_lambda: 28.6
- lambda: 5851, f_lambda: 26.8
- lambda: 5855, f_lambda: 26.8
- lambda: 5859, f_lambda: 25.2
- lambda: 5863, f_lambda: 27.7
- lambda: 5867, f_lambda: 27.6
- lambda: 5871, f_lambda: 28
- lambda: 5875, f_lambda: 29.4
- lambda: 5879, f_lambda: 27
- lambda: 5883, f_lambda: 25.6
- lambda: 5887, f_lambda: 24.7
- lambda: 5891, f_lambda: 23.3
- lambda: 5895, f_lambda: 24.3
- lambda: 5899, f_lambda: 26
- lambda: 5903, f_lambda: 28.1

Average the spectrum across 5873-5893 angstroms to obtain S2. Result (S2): 26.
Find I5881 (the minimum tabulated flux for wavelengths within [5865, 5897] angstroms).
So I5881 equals 23.3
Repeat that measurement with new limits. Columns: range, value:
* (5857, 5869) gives 25.2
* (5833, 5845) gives 26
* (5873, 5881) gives 27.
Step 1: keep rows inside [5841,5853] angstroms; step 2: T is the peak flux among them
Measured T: 28.6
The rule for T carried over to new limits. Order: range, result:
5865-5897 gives 29.4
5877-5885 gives 27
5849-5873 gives 28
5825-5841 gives 27.6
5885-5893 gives 24.7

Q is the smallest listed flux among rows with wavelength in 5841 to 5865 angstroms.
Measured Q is 25.2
